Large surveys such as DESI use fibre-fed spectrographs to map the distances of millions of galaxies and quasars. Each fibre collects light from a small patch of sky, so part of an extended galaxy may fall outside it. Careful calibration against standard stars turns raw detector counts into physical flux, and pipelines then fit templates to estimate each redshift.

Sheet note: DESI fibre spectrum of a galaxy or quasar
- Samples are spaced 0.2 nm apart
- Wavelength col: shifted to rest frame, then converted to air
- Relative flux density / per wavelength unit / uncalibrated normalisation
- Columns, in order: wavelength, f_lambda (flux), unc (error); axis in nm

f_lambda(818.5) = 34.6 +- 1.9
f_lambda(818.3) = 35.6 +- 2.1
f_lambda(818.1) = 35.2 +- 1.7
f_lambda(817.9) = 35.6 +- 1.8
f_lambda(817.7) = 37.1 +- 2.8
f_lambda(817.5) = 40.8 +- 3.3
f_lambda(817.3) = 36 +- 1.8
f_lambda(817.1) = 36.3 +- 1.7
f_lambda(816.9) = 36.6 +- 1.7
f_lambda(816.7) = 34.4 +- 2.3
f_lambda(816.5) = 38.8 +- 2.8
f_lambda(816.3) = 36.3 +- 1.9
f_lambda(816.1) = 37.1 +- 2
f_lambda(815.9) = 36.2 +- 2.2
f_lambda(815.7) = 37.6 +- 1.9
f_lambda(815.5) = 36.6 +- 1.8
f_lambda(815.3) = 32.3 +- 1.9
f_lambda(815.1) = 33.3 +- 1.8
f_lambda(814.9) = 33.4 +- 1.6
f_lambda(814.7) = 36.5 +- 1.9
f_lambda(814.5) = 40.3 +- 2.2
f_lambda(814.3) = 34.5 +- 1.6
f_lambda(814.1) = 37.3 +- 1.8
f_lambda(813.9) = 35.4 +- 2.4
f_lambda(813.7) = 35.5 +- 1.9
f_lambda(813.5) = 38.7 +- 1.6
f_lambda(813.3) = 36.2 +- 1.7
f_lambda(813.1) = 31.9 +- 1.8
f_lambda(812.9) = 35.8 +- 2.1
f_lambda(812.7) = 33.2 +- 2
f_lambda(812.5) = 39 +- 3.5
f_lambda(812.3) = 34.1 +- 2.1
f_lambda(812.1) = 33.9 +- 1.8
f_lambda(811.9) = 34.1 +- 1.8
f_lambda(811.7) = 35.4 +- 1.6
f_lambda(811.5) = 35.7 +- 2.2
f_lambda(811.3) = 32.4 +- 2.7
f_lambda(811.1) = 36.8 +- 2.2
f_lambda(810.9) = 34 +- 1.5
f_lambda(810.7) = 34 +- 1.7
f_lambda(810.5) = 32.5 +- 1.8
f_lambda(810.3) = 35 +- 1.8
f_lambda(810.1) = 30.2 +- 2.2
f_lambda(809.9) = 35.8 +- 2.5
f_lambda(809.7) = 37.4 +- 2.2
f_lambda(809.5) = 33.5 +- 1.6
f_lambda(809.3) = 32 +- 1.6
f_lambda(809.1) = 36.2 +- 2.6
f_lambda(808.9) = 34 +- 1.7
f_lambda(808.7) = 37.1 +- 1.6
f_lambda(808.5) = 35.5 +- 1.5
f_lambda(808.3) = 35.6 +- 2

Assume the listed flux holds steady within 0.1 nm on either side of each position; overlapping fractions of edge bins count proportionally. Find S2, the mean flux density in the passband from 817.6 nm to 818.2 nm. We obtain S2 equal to 36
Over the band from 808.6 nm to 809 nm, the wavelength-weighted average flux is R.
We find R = 35.5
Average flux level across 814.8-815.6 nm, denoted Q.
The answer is 33.9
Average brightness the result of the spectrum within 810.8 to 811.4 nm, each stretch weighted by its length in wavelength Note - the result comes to 34.4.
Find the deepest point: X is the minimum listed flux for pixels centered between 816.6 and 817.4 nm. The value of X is 34.4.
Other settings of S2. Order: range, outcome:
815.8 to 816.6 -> 37.1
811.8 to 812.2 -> 34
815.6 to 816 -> 36.9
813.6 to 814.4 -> 35.7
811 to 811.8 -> 35.1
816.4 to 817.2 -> 36.5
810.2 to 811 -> 33.9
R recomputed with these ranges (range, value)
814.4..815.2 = 35.9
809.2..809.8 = 34.3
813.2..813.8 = 36.8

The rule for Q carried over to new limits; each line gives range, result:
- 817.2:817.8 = 38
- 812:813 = 35.2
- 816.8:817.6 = 37.4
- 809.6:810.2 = 34.5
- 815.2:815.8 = 35.5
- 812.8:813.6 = 35.6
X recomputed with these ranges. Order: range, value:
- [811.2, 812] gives 32.4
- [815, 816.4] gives 32.3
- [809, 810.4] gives 30.2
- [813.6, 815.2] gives 33.3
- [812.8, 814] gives 31.9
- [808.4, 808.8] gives 35.5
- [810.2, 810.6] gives 32.5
